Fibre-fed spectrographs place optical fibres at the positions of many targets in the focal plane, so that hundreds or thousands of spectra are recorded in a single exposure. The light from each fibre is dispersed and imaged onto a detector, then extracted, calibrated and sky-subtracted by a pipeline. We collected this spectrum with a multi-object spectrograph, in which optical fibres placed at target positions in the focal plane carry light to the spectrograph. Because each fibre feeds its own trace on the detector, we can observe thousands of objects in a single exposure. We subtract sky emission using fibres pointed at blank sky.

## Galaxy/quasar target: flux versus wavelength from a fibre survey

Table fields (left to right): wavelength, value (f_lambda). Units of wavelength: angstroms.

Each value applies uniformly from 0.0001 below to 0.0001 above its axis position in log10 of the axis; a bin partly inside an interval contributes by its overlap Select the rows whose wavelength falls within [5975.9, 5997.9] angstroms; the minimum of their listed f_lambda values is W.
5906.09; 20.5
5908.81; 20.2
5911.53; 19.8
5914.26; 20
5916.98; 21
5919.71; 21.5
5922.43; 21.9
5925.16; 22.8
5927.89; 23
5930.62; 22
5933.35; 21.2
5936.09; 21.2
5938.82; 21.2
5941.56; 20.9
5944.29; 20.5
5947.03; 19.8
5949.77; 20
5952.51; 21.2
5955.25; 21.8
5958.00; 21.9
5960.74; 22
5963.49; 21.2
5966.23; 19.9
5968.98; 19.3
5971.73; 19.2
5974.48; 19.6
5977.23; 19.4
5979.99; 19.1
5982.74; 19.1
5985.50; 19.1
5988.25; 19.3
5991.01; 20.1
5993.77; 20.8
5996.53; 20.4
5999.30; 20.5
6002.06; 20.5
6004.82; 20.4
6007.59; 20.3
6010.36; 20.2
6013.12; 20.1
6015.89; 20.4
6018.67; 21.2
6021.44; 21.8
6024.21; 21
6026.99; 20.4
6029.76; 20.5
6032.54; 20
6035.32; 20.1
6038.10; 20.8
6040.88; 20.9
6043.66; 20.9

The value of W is 19.1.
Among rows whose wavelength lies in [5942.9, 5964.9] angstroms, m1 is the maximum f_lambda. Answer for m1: 22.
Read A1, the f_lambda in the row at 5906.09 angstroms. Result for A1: 20.5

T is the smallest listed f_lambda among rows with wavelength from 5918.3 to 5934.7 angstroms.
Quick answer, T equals 21.2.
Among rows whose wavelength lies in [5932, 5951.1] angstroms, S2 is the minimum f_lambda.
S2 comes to 19.8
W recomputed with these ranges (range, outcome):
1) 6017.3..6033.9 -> 20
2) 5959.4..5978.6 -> 19.2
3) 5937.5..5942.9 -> 20.9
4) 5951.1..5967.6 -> 19.9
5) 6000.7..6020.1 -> 20.1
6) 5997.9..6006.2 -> 20.4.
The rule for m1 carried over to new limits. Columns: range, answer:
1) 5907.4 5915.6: 20.2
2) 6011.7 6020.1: 21.2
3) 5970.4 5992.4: 20.1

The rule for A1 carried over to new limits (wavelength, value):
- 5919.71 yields 21.5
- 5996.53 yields 20.4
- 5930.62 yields 22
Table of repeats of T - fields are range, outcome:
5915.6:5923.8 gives 21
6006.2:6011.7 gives 20.2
